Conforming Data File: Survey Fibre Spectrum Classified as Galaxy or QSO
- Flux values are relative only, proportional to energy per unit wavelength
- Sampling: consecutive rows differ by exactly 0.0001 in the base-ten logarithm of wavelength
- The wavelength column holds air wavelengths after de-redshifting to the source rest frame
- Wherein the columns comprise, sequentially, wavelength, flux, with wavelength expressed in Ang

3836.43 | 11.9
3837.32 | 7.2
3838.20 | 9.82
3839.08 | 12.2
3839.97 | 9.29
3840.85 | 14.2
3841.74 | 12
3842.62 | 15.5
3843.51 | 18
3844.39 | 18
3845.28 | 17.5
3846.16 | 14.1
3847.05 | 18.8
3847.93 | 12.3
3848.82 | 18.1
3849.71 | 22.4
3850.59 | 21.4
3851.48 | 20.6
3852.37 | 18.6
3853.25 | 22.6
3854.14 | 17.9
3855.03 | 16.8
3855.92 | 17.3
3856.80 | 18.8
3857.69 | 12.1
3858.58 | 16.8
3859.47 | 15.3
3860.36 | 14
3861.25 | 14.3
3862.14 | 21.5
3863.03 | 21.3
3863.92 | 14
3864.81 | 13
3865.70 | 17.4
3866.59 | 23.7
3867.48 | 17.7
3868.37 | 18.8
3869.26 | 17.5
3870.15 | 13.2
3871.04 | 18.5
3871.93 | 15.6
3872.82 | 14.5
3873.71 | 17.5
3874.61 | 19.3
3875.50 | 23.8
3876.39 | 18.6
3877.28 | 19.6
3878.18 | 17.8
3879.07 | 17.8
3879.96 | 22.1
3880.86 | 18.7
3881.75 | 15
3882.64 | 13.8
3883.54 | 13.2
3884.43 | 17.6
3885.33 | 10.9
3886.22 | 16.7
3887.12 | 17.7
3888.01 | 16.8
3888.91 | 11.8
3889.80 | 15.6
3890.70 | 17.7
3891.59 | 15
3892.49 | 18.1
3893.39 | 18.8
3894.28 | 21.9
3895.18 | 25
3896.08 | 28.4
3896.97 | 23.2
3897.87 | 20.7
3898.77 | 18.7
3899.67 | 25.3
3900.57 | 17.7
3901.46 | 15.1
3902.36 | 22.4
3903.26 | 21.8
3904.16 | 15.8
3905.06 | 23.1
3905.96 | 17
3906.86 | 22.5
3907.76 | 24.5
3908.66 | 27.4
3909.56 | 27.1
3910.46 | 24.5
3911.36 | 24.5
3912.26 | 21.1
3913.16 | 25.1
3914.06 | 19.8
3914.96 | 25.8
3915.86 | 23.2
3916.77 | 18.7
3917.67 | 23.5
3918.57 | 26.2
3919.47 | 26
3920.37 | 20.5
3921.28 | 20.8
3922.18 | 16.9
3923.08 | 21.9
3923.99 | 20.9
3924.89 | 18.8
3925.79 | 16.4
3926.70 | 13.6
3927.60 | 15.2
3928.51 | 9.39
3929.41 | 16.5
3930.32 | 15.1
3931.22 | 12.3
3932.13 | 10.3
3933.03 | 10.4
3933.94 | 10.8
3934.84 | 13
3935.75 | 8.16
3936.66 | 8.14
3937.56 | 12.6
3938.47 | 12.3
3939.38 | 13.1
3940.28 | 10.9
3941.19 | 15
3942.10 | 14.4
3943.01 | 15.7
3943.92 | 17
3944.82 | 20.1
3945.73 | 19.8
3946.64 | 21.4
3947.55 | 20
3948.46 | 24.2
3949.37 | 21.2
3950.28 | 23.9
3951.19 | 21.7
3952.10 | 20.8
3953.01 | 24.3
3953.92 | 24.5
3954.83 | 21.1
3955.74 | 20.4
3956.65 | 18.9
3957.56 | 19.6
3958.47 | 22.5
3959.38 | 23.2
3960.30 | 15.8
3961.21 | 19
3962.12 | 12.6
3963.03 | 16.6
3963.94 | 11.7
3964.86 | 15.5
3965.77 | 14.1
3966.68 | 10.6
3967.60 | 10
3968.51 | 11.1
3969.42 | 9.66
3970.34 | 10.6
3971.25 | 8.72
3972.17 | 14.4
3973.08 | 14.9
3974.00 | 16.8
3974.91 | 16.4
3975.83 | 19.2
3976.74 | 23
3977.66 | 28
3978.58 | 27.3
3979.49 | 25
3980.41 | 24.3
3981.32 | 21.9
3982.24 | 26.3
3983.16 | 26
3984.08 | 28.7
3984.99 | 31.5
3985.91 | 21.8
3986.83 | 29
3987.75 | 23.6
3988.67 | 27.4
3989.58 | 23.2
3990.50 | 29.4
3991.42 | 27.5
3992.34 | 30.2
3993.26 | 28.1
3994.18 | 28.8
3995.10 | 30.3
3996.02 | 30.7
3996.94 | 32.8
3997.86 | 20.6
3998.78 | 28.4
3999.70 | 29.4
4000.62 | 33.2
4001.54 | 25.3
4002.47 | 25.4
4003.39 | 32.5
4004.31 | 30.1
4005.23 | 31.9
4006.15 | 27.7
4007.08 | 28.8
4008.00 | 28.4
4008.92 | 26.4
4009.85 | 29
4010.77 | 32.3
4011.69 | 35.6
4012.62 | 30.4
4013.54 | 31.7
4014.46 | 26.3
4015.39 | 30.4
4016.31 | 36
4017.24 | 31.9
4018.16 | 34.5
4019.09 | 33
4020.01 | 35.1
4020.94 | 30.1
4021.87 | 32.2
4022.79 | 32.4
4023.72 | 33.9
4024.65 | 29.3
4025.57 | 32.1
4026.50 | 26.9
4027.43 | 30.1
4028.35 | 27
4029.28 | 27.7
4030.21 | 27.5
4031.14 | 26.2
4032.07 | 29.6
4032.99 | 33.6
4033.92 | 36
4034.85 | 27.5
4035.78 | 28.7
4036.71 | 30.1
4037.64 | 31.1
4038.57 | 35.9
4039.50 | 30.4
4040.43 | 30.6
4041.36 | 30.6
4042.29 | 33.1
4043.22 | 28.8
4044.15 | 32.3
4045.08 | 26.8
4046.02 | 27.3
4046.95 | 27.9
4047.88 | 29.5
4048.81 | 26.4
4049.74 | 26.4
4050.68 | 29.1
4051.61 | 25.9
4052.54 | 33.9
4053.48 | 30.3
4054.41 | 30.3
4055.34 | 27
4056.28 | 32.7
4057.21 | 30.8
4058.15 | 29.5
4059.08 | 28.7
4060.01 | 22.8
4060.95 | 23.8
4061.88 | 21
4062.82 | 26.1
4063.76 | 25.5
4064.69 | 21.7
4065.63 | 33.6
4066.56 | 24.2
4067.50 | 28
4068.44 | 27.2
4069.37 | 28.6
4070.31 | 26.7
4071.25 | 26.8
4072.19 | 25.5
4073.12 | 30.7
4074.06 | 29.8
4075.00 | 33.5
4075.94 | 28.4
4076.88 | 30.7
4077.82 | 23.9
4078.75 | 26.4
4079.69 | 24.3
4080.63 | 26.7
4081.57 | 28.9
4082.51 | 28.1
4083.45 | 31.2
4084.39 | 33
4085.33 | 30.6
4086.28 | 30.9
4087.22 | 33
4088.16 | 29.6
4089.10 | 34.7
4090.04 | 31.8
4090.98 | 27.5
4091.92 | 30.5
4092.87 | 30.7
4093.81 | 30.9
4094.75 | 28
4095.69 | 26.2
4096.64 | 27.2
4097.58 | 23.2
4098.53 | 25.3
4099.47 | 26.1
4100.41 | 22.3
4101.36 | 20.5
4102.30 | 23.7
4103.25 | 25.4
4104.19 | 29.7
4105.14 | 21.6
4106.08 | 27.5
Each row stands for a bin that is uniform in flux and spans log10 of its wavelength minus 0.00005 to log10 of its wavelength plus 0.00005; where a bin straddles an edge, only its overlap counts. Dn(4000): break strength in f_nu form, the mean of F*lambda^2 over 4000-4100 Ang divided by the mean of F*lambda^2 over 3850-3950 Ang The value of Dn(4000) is 1.7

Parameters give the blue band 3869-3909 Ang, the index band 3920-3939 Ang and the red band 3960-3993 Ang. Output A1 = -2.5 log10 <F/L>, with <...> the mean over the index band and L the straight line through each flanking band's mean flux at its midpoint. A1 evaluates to 0.32 mag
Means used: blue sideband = 18.7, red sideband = 20.1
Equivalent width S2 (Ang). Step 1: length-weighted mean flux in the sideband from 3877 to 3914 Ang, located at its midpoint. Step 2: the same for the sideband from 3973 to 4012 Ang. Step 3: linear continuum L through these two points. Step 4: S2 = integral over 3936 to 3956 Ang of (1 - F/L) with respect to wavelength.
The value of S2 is 4.6 Ang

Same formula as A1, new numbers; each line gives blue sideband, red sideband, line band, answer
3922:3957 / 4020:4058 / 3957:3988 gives 0.12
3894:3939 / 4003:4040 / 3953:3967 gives 0.30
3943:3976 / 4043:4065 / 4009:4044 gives -0.25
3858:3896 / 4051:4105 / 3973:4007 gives -0.14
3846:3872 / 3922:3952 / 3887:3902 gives -0.15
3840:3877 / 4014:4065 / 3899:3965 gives 0.18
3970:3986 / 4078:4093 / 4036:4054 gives -0.12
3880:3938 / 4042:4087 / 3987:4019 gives -0.20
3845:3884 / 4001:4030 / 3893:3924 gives -0.04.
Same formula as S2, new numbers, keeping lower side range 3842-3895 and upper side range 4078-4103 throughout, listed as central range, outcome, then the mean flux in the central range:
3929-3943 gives 5.65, 12.3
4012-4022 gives -3.05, 32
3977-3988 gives -1.56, 26.1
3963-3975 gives 5.14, 12.7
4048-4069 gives -0.82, 27.5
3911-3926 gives -1.58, 21.8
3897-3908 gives -0.81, 20.4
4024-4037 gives -2.24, 29.5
